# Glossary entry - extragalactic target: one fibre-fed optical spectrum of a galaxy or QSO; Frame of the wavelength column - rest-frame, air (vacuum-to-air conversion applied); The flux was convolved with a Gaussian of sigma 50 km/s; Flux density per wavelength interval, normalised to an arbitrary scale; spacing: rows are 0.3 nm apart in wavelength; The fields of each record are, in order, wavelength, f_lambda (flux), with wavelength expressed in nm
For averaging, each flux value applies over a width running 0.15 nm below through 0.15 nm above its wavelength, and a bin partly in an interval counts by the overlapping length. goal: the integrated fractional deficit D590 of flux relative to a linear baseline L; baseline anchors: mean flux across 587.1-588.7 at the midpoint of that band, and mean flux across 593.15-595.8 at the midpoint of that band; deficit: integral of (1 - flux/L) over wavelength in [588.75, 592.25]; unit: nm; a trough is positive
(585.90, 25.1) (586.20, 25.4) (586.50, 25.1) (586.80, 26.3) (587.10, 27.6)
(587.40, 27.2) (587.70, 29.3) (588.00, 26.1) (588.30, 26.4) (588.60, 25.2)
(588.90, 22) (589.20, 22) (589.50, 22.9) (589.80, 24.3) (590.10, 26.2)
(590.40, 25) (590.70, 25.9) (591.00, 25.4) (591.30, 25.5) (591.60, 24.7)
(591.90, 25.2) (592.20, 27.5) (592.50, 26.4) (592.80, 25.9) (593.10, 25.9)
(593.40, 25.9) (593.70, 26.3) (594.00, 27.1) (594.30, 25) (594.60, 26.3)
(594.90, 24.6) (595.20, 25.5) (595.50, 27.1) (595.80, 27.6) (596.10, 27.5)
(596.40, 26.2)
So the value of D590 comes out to 0.26 nm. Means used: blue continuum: 27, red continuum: 26.1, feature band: 24.6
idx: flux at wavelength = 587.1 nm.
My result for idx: 27.6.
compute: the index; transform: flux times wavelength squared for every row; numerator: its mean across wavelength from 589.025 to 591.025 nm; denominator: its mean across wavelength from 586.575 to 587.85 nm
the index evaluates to 0.90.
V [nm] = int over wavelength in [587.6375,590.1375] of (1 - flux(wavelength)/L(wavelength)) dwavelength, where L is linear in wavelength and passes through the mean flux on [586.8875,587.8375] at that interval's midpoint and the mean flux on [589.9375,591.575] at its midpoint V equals 0.20 nm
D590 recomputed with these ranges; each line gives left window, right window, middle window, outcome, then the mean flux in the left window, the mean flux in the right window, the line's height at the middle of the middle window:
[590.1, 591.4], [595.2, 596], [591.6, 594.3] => 0.01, 25.5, 27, 26.2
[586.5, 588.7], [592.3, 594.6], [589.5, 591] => 0.08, 26.8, 26.1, 26.5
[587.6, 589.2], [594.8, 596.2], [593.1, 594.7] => 0.01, 25.3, 26.5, 26.2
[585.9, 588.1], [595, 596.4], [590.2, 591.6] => 0.07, 26.6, 26.8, 26.7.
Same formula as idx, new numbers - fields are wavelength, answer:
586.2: 25.4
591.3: 25.5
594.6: 26.3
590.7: 25.9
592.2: 27.5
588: 26.1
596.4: 26.2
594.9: 24.6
